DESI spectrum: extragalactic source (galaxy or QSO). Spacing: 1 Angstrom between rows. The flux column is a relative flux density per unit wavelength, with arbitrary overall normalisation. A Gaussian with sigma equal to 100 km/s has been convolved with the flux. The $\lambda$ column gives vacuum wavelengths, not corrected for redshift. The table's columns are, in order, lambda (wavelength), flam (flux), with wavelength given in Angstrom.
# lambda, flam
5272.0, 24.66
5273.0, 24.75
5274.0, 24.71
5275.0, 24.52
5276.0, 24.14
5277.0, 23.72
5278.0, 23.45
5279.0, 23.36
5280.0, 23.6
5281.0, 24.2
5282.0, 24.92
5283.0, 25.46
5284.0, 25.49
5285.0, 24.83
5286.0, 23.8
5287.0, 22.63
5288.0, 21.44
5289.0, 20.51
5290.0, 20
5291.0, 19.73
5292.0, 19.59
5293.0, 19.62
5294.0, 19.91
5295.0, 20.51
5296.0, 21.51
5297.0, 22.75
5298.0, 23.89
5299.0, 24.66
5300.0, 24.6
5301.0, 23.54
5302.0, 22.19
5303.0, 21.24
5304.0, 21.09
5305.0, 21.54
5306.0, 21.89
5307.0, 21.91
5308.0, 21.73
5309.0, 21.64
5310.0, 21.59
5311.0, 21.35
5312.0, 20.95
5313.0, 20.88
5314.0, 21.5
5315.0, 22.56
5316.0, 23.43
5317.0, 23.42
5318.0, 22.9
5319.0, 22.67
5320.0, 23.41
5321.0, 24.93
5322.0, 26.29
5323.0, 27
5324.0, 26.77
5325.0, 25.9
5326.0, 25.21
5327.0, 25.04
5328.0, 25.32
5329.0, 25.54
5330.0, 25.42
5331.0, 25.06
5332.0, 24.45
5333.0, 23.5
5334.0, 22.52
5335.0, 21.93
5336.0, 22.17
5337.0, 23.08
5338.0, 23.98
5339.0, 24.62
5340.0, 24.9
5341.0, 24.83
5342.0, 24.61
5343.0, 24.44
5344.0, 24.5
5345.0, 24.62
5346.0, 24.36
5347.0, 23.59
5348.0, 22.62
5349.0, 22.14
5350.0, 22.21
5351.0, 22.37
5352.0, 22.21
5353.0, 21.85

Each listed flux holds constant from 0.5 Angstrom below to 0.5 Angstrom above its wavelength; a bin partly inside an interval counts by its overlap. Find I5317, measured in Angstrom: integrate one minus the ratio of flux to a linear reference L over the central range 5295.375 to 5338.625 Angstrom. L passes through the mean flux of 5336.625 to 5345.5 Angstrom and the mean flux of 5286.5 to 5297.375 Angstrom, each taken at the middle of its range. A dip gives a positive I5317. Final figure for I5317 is -1.4 Angstrom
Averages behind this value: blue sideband 20.7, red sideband 24.4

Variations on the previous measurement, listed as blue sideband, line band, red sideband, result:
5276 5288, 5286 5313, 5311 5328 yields 2.61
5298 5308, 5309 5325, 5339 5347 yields -0.05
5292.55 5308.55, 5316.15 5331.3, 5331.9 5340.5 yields -1.33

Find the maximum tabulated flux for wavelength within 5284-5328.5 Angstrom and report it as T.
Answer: 27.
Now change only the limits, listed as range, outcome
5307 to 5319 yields 23.43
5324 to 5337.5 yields 26.77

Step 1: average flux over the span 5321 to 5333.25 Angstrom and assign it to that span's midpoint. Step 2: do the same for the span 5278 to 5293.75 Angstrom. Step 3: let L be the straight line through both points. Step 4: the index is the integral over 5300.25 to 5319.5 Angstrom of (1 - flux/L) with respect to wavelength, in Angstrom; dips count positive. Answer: 1.8 Angstrom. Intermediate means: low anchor 22.6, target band 22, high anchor 25.5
